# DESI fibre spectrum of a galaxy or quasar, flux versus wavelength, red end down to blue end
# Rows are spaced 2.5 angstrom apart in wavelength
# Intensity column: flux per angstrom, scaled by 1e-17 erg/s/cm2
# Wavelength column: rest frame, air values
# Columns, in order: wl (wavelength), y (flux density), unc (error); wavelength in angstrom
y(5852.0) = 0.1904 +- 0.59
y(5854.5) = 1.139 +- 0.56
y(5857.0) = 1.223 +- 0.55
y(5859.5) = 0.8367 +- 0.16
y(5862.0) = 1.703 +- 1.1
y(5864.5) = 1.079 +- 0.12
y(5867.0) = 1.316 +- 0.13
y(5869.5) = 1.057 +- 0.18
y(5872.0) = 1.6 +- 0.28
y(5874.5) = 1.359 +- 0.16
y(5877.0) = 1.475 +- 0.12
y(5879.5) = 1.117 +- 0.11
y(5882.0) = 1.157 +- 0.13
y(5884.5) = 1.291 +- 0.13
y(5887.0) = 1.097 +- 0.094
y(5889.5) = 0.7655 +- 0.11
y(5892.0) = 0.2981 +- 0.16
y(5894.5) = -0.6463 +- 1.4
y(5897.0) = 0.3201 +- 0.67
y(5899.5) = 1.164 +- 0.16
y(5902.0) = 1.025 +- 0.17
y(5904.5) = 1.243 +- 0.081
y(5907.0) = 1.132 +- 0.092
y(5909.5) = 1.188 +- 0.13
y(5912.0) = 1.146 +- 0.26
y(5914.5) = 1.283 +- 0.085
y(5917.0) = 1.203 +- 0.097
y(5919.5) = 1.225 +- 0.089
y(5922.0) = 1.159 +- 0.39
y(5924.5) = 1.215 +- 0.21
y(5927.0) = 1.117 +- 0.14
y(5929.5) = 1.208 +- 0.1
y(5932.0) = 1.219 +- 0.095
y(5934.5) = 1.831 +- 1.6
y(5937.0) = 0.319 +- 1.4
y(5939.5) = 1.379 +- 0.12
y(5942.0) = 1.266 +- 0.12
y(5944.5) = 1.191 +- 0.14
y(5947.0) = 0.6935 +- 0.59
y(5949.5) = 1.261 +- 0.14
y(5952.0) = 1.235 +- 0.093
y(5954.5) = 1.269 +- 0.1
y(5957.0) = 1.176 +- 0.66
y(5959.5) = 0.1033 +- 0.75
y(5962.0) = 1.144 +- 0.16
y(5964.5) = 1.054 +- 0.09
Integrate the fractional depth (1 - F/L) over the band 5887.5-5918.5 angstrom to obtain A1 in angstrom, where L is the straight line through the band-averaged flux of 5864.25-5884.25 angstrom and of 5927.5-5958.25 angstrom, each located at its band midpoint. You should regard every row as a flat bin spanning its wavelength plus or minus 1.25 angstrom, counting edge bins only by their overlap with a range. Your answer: 9.5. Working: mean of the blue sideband 1.28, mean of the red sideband 1.17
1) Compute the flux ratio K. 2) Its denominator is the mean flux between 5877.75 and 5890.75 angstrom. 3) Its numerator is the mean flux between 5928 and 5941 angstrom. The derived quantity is 1.08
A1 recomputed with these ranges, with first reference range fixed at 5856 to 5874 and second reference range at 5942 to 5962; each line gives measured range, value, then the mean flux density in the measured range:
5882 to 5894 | 4.04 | 0.799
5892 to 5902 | 6.77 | 0.375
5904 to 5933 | -2.14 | 1.19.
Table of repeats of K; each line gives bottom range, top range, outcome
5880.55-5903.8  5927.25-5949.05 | 1.55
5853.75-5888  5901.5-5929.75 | 0.95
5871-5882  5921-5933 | 0.87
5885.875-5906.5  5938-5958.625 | 1.71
